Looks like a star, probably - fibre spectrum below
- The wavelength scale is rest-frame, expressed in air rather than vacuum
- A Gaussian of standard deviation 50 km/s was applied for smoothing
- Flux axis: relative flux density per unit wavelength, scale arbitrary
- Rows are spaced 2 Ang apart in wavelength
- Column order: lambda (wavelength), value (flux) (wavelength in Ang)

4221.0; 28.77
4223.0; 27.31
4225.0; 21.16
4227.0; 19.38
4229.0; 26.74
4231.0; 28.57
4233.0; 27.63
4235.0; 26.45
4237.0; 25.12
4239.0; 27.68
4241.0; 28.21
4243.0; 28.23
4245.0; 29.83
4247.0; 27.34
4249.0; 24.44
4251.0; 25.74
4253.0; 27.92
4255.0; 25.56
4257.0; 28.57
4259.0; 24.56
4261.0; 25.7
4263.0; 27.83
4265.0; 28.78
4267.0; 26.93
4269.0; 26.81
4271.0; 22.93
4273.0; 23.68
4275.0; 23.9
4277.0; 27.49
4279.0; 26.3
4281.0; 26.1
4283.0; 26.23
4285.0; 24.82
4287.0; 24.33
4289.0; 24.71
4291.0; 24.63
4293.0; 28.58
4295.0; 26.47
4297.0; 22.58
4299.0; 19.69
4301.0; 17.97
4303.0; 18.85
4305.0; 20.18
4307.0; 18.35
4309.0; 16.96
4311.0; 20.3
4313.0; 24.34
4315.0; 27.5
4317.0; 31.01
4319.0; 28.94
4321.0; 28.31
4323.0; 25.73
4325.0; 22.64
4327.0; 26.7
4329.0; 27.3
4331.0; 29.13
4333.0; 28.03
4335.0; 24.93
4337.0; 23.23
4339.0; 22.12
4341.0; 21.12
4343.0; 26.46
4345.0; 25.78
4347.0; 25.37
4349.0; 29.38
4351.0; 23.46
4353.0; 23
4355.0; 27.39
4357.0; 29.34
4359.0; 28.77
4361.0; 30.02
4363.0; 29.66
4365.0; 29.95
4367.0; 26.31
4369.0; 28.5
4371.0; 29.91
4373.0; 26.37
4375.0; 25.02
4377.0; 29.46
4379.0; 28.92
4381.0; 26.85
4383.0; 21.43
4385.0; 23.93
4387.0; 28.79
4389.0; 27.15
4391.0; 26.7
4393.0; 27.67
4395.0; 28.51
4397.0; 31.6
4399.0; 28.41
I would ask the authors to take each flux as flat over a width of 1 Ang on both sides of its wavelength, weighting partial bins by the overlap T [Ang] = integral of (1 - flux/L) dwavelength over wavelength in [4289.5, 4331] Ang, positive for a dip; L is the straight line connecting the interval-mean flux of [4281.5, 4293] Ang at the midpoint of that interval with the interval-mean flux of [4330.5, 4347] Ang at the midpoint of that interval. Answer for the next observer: 1.94 Ang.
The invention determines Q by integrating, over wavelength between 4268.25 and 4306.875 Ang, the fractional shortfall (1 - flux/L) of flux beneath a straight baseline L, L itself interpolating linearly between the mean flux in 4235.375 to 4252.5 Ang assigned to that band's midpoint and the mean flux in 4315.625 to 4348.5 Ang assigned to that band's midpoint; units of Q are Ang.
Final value 3.98 Ang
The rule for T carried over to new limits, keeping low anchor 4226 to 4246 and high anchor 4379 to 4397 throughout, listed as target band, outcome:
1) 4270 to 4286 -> 1.0 Ang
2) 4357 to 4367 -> -0.9 Ang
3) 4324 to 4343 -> 1.2 Ang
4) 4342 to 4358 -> 0.3 Ang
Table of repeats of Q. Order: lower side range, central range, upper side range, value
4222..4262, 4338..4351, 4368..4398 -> 1.0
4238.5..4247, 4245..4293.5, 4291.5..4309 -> -1.8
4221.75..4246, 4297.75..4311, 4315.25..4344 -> 3.7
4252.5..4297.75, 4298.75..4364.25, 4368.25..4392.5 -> 3.6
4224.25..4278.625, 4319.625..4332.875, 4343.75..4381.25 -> 0.2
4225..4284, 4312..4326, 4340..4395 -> -0.1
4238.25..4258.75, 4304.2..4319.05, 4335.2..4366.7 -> 2.0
